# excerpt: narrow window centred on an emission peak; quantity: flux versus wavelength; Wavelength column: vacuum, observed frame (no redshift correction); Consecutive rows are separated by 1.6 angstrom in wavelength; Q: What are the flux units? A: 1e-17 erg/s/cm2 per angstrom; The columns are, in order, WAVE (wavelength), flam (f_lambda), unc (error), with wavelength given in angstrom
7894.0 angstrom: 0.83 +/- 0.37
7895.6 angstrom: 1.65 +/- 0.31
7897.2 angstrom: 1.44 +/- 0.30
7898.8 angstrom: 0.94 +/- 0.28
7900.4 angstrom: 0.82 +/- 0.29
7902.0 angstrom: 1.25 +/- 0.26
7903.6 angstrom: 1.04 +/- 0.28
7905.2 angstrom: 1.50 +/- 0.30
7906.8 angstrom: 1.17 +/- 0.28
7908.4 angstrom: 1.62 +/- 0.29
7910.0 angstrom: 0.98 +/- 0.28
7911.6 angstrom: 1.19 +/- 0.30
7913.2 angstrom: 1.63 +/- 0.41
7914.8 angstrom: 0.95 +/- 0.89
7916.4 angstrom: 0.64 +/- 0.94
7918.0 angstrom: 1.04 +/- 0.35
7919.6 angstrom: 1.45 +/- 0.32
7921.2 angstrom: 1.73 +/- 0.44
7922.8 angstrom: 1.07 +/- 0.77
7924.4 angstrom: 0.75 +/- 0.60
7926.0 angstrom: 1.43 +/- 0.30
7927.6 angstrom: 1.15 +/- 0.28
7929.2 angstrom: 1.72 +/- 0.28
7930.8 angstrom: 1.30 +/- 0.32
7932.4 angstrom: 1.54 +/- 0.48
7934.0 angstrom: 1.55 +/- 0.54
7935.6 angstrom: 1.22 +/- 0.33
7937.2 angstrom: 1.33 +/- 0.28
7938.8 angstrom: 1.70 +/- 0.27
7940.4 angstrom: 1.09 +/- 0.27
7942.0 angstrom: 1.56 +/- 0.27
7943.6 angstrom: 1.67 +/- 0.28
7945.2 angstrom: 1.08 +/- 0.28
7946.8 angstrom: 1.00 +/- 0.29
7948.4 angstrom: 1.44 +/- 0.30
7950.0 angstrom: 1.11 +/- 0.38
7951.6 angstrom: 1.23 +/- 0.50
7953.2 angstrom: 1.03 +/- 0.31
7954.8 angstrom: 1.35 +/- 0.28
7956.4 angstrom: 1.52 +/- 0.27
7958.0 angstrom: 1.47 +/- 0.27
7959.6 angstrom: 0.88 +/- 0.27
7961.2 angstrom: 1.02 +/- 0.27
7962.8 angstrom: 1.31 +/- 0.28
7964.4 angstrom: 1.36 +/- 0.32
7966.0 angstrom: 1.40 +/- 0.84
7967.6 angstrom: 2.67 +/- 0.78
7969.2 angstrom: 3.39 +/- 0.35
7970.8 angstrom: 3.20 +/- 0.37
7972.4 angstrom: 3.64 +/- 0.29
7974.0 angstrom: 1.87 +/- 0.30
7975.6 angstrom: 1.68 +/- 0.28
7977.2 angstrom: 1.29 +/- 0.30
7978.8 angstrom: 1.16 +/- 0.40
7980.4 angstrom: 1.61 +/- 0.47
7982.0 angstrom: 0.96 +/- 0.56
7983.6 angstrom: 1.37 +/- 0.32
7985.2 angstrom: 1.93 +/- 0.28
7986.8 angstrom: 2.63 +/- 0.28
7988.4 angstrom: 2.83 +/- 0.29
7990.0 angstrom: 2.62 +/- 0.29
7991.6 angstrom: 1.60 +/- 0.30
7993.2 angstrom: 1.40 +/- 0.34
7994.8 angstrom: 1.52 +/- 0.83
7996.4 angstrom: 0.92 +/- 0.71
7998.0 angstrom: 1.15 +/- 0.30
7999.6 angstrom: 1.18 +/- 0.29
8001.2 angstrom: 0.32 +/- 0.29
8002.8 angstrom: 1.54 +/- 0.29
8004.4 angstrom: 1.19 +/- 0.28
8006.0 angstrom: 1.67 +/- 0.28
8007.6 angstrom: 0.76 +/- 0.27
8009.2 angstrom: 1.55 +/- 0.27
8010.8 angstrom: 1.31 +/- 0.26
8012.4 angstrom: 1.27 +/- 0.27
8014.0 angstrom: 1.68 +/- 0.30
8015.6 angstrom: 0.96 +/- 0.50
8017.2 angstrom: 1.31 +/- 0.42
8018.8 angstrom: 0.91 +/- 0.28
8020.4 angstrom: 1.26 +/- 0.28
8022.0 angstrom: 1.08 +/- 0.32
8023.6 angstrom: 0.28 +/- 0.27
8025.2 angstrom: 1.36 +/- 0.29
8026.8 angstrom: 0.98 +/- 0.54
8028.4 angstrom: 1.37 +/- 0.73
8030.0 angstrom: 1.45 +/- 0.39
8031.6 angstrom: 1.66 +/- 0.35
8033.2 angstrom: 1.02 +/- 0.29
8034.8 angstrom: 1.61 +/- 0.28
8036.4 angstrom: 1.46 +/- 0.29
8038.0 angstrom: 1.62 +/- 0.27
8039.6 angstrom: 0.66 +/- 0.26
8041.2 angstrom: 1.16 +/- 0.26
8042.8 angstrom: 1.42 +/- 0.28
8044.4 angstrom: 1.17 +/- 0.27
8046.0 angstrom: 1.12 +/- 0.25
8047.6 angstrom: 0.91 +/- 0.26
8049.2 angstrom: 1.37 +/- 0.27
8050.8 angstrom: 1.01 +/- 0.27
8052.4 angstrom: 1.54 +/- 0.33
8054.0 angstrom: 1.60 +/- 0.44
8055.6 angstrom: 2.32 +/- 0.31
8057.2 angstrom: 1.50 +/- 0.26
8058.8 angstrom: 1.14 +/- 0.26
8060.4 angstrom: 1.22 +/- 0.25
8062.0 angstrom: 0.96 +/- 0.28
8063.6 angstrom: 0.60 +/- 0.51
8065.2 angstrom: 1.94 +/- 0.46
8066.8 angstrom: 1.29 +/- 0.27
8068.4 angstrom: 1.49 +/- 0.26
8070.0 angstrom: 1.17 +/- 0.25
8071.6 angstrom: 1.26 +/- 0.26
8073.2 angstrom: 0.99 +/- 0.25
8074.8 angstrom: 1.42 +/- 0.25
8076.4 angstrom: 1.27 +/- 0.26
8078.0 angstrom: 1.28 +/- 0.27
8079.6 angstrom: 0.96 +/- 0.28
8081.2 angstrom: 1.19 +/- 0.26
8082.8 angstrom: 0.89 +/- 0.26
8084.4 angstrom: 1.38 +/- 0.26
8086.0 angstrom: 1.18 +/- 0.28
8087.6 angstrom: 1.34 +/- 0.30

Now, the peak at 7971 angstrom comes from [S II]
